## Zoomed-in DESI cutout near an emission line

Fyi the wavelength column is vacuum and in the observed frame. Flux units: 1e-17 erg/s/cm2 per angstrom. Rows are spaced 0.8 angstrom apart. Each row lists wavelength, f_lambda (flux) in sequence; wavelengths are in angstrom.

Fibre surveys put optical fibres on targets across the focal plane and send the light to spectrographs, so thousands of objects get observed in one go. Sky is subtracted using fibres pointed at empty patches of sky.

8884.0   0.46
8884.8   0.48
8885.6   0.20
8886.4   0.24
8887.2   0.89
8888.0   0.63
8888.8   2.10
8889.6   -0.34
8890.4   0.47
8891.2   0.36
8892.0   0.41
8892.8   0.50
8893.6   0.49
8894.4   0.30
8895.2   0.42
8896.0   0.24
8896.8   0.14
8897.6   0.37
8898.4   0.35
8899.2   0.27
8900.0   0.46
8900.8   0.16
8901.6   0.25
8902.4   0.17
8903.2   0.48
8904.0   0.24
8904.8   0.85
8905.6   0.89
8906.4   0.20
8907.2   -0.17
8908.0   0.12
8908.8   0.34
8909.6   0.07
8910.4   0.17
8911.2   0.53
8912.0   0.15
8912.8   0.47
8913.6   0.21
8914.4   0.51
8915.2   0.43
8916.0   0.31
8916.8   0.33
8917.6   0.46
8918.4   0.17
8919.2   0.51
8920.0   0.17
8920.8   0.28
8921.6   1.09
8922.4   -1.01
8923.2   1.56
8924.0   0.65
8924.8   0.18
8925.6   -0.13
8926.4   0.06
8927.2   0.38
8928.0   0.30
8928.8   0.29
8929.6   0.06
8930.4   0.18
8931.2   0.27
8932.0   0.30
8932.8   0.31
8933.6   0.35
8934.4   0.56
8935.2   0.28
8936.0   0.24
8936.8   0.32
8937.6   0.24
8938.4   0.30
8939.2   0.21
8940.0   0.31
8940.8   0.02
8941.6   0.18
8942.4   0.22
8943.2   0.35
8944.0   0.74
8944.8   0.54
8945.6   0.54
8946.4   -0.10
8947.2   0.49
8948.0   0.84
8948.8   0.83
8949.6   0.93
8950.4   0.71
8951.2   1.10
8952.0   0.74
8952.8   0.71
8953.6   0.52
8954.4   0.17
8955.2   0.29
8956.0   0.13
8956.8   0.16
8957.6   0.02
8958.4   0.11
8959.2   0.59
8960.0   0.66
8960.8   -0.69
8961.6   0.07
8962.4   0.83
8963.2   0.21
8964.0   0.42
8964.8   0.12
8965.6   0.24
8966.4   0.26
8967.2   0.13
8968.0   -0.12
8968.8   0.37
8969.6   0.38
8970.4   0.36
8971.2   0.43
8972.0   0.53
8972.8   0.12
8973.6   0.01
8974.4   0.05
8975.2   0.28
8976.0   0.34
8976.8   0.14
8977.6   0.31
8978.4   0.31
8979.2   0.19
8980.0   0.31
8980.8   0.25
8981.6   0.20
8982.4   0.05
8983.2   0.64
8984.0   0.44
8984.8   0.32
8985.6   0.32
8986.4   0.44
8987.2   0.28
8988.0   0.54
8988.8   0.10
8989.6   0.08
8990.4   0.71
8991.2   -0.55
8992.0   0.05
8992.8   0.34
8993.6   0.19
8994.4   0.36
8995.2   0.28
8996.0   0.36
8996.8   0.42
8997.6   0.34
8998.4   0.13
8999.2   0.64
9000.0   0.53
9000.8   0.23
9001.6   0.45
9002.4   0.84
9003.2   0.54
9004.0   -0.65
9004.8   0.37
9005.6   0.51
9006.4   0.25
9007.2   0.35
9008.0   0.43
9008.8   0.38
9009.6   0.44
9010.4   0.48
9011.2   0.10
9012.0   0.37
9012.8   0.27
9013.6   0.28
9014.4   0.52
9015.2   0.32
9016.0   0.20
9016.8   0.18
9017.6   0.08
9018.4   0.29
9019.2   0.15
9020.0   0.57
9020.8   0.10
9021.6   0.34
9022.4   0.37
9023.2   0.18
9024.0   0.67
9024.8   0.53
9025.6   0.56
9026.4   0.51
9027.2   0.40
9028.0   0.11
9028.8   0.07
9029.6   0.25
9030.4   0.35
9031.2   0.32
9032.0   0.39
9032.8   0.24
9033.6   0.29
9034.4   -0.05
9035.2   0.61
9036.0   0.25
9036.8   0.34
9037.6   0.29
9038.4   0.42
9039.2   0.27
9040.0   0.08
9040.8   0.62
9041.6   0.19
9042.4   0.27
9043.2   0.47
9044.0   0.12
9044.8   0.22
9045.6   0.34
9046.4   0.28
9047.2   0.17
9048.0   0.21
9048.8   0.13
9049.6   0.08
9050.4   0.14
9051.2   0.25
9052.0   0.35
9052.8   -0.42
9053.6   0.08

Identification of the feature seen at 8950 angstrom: H-gamma 4340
